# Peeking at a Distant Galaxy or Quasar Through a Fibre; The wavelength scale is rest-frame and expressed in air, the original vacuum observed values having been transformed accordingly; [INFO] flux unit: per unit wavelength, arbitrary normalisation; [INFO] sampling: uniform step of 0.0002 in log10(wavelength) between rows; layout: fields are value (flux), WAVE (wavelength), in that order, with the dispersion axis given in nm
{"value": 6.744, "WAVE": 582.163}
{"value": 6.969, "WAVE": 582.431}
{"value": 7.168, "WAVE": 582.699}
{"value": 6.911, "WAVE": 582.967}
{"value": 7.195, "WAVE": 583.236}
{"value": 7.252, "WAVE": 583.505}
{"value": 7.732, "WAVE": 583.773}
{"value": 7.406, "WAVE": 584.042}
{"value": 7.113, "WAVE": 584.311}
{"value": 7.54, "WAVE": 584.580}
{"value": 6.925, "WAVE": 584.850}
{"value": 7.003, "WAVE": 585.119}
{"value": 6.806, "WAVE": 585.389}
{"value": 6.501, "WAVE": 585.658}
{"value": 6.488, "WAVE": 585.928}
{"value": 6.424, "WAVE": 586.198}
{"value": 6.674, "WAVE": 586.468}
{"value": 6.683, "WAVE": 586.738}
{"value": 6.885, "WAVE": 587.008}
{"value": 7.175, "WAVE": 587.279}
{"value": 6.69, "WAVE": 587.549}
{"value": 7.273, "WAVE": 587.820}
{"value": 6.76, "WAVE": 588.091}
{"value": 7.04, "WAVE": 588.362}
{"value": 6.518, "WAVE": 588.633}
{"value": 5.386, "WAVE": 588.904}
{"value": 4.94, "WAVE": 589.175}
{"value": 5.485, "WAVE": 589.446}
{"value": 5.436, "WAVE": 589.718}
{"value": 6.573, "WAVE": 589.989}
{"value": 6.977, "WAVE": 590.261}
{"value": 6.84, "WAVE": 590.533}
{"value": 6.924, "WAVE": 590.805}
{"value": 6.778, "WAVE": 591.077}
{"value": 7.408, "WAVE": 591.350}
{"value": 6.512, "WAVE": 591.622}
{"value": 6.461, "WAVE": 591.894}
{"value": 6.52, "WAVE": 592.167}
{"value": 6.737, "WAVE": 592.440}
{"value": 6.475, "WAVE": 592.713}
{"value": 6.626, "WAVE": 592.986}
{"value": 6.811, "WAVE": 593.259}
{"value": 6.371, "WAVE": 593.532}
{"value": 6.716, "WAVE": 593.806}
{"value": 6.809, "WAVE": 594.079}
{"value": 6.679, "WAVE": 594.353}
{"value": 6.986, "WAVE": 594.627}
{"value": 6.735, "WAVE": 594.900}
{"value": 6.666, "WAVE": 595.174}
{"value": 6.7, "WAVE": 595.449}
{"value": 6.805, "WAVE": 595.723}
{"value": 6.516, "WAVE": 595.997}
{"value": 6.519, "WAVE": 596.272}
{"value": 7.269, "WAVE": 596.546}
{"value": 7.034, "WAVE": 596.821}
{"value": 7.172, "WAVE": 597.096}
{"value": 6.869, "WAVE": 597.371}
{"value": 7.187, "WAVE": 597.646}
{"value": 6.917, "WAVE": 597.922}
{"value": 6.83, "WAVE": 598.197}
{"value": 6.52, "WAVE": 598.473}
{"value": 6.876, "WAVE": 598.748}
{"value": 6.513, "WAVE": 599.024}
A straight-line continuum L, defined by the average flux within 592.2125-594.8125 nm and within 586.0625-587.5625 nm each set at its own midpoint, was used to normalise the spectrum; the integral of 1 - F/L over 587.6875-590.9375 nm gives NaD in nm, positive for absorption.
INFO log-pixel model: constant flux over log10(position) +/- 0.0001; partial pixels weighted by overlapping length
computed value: 0.19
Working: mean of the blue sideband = 6.76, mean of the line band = 6.35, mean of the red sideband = 6.69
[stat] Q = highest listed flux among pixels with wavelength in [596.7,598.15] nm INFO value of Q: 7.187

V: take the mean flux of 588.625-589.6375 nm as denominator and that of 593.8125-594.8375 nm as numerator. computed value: 1.2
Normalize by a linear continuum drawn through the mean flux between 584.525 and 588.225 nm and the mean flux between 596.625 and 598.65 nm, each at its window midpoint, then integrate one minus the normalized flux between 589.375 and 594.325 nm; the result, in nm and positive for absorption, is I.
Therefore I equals 0.205 nm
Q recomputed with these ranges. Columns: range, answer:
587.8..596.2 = 7.408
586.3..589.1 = 7.273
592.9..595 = 6.986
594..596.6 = 7.269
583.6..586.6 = 7.732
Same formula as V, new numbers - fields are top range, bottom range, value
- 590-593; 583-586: 0.95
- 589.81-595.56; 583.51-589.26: 0.99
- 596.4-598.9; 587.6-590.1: 1.13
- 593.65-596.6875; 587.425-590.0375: 1.09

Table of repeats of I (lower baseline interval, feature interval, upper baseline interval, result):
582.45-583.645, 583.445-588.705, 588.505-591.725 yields -0.13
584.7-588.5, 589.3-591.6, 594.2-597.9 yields 0.10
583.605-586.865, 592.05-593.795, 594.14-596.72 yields 0.05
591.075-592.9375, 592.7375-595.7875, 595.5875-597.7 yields 0.04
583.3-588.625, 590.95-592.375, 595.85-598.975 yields 0.04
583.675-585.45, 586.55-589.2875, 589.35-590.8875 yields 0.07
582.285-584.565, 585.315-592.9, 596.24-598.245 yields 0.63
